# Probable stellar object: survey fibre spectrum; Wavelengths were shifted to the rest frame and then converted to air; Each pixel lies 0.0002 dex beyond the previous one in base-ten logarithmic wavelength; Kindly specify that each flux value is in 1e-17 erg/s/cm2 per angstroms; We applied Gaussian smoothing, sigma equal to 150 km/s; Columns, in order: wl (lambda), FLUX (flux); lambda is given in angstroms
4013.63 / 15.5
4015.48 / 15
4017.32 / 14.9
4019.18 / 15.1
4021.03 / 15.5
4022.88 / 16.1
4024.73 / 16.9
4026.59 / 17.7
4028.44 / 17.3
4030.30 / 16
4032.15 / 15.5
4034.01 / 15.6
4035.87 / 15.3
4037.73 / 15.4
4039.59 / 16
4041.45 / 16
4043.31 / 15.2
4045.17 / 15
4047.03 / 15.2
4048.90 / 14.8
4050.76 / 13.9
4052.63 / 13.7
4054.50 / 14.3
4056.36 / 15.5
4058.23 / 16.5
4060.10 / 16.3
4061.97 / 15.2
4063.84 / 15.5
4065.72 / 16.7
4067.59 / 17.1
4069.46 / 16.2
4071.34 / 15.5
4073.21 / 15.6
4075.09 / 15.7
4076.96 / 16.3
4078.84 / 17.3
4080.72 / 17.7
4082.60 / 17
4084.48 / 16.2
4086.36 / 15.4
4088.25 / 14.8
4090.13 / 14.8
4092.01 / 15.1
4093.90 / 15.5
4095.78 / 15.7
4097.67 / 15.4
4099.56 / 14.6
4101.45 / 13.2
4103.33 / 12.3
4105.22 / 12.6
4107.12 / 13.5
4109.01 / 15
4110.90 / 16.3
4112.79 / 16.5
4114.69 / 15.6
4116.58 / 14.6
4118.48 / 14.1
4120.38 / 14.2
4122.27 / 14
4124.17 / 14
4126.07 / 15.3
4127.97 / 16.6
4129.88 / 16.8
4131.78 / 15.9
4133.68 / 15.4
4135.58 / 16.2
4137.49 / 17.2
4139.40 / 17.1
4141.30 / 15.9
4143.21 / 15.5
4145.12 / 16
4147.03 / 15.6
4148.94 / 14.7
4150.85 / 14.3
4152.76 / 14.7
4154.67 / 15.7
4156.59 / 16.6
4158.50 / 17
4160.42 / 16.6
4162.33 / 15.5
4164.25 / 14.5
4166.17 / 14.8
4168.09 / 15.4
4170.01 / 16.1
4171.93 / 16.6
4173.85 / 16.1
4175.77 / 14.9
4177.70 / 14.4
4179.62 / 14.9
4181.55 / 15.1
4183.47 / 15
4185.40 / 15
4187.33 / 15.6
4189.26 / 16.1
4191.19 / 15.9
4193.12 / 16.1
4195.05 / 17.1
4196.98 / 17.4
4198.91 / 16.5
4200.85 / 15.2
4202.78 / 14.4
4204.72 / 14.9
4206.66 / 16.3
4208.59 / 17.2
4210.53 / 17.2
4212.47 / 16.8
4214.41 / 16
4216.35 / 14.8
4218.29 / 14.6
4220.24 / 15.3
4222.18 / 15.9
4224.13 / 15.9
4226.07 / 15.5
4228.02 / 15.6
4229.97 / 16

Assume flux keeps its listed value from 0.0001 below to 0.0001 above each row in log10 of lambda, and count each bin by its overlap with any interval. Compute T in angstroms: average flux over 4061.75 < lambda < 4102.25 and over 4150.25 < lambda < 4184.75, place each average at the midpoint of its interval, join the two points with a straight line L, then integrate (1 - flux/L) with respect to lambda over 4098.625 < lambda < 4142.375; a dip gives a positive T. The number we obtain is 1.5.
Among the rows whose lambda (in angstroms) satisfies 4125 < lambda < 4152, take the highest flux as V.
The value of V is 17.2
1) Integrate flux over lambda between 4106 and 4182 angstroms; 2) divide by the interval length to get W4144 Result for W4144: 15.5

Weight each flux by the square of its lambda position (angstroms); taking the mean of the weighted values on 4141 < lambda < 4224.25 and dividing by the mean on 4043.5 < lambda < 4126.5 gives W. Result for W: 1.1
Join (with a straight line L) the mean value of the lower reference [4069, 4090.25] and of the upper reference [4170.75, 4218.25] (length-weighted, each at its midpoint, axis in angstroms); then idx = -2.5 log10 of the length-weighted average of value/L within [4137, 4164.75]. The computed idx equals 0.01 mag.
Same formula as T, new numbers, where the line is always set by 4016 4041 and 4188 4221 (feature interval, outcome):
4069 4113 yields 1.77 angstroms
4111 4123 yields 0.76 angstroms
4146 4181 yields 1.12 angstroms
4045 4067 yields 0.95 angstroms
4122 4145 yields 0.12 angstroms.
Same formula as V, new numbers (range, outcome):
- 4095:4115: 16.5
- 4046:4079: 17.3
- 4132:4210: 17.4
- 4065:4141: 17.7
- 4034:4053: 16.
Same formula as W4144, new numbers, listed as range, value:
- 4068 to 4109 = 15.3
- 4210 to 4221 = 15.7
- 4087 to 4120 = 14.7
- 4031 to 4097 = 15.6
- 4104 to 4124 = 14.6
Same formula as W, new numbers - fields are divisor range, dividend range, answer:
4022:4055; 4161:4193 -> 1.06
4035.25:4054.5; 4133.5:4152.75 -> 1.10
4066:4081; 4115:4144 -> 0.97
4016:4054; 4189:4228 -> 1.12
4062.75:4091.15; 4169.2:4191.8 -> 1.01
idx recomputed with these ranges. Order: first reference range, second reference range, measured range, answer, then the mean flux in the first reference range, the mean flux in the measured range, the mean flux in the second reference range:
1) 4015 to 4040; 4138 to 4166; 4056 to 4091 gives -0.02 mag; 15.9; 16.1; 15.7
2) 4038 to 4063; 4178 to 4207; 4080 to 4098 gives -0.03 mag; 15.2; 15.7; 15.7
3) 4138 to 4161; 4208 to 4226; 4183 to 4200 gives -0.01 mag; 15.8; 16.1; 15.9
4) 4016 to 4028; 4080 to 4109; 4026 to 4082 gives -0.02 mag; 16.1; 15.8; 14.9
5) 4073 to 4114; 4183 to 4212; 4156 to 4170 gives 0.00 mag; 15.3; 15.8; 16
